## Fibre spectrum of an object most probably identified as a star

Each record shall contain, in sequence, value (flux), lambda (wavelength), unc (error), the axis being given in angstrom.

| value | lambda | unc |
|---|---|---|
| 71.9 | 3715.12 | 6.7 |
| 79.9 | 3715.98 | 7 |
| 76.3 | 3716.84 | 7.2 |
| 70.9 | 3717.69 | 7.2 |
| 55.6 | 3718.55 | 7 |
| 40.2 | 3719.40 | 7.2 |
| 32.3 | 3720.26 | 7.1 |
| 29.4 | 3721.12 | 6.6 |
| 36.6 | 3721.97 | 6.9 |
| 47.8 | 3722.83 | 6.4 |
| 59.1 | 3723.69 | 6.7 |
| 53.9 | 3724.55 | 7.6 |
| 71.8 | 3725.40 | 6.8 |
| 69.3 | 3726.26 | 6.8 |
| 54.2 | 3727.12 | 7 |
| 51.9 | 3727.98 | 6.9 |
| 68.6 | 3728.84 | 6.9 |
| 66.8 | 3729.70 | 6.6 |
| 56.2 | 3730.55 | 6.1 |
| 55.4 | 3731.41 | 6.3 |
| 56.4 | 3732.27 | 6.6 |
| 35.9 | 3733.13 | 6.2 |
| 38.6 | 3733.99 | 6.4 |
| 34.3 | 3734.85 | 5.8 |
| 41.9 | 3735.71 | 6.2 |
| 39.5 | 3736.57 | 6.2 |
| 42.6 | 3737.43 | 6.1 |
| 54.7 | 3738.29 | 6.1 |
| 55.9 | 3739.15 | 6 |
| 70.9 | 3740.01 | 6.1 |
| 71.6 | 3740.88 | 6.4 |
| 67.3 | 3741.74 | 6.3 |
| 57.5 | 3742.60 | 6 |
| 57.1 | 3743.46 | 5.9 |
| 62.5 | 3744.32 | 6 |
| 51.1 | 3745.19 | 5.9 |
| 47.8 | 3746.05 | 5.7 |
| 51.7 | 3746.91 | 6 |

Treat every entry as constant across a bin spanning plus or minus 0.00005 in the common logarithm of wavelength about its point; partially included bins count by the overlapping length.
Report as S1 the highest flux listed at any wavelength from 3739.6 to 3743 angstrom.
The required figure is 71.6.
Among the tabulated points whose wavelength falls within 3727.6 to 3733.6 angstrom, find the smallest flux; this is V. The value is 35.9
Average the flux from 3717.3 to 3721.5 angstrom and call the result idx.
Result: 45.6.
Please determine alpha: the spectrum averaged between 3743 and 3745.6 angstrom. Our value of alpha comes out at 56.9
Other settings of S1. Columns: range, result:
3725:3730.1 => 71.8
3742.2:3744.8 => 62.5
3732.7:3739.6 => 55.9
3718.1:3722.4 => 55.6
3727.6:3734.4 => 68.6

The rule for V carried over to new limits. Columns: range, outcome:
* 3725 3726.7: 69.3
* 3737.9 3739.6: 54.7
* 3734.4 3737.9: 34.3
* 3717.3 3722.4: 29.4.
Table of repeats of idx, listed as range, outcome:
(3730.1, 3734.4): 48.7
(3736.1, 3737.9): 41.4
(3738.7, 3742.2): 66.2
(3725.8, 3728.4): 58.5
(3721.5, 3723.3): 42.3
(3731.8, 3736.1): 41.5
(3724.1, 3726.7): 65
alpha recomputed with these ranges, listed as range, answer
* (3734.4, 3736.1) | 38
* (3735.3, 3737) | 40.7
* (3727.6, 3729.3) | 60.5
